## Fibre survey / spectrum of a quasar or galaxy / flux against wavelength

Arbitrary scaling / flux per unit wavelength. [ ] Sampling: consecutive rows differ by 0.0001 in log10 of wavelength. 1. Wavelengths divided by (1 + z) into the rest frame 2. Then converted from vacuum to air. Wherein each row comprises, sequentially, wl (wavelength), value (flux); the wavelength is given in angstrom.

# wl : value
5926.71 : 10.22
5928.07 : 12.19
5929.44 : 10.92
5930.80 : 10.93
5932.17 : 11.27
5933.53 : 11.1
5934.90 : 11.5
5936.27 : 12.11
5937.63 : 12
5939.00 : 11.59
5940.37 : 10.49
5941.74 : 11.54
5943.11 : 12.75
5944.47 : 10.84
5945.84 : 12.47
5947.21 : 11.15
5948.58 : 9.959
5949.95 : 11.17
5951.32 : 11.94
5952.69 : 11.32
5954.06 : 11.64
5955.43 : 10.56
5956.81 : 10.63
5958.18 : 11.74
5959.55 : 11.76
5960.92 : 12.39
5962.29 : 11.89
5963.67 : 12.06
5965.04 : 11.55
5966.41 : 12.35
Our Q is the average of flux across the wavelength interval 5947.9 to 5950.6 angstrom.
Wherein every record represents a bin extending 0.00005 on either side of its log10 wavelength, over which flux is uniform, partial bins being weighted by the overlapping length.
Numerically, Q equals 10.6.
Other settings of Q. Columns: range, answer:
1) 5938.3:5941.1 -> 11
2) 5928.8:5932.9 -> 11.1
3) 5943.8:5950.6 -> 11.1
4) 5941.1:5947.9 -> 11.8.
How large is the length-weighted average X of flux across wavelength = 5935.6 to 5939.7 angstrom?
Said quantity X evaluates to 11.9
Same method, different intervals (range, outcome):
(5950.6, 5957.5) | 11.2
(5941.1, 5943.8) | 12.2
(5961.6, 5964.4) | 12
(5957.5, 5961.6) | 12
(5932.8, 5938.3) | 11.7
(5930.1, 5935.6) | 11.2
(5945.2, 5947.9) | 11.8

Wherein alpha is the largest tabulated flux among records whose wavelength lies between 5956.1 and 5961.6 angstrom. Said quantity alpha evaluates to 12.39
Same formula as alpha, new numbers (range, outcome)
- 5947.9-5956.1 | 11.94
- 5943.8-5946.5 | 12.47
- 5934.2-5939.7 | 12.11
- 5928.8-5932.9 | 11.27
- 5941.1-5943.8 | 12.75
